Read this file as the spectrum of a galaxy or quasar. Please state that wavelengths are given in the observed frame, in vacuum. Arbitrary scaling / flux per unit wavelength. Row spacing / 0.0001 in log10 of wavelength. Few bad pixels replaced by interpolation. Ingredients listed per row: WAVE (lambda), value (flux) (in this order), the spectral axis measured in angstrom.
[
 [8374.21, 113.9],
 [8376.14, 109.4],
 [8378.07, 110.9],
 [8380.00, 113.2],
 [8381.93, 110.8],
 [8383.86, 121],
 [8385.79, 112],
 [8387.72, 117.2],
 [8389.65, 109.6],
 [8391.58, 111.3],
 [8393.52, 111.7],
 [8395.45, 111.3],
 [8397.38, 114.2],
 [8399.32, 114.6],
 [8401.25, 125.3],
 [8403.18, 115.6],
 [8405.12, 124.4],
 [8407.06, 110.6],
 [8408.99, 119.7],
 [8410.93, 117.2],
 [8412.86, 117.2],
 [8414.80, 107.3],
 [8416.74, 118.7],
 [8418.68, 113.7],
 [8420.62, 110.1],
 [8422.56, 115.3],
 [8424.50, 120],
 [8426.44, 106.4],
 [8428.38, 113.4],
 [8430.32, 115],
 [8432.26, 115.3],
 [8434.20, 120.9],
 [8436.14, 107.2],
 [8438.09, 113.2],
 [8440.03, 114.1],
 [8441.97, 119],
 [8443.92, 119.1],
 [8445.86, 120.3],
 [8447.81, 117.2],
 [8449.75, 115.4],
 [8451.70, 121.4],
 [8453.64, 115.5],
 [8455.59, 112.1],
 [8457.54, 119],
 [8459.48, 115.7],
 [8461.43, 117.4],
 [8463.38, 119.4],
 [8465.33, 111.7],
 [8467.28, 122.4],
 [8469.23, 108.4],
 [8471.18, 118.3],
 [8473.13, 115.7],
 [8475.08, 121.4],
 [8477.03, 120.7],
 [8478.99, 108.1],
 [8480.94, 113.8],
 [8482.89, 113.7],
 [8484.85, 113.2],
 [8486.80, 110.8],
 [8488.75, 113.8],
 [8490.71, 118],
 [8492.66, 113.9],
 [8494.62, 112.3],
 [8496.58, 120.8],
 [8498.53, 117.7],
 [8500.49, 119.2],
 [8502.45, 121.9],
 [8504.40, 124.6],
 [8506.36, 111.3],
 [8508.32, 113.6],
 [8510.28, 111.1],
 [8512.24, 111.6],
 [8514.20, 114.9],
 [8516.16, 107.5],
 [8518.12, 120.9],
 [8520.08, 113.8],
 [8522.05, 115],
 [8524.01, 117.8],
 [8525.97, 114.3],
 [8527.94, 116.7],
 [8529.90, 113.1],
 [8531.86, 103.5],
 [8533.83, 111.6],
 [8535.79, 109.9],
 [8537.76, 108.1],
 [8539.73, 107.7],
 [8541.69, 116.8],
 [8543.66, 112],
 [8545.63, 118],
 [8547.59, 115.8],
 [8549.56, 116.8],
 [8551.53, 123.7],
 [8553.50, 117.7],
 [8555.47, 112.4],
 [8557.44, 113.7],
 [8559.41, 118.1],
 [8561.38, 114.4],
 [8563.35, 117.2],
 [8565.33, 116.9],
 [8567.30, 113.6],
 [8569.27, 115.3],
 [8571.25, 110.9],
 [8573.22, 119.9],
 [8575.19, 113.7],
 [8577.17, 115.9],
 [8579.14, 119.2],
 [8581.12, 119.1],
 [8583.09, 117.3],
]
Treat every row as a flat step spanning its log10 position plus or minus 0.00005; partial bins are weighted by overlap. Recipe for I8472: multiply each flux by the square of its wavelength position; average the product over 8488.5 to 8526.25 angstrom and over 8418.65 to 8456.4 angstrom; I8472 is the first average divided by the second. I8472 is 1.0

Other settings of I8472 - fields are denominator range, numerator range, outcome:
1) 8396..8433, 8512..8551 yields 1.01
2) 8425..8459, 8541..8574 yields 1.03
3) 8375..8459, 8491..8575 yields 1.03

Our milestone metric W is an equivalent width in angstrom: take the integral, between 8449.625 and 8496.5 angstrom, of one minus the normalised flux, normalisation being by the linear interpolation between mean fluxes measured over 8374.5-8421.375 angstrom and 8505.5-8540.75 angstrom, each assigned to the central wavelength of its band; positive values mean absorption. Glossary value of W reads -1.0 angstrom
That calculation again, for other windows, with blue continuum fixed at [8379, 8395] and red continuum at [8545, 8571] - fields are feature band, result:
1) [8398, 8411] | -0.5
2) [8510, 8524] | 0.2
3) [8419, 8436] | 0.0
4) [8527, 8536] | 0.4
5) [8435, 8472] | -0.6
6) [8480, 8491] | 0.1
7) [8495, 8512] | -0.3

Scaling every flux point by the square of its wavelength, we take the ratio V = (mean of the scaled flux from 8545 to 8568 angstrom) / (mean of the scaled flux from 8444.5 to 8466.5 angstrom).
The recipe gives 1.02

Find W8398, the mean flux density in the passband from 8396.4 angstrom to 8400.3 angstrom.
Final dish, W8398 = 114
